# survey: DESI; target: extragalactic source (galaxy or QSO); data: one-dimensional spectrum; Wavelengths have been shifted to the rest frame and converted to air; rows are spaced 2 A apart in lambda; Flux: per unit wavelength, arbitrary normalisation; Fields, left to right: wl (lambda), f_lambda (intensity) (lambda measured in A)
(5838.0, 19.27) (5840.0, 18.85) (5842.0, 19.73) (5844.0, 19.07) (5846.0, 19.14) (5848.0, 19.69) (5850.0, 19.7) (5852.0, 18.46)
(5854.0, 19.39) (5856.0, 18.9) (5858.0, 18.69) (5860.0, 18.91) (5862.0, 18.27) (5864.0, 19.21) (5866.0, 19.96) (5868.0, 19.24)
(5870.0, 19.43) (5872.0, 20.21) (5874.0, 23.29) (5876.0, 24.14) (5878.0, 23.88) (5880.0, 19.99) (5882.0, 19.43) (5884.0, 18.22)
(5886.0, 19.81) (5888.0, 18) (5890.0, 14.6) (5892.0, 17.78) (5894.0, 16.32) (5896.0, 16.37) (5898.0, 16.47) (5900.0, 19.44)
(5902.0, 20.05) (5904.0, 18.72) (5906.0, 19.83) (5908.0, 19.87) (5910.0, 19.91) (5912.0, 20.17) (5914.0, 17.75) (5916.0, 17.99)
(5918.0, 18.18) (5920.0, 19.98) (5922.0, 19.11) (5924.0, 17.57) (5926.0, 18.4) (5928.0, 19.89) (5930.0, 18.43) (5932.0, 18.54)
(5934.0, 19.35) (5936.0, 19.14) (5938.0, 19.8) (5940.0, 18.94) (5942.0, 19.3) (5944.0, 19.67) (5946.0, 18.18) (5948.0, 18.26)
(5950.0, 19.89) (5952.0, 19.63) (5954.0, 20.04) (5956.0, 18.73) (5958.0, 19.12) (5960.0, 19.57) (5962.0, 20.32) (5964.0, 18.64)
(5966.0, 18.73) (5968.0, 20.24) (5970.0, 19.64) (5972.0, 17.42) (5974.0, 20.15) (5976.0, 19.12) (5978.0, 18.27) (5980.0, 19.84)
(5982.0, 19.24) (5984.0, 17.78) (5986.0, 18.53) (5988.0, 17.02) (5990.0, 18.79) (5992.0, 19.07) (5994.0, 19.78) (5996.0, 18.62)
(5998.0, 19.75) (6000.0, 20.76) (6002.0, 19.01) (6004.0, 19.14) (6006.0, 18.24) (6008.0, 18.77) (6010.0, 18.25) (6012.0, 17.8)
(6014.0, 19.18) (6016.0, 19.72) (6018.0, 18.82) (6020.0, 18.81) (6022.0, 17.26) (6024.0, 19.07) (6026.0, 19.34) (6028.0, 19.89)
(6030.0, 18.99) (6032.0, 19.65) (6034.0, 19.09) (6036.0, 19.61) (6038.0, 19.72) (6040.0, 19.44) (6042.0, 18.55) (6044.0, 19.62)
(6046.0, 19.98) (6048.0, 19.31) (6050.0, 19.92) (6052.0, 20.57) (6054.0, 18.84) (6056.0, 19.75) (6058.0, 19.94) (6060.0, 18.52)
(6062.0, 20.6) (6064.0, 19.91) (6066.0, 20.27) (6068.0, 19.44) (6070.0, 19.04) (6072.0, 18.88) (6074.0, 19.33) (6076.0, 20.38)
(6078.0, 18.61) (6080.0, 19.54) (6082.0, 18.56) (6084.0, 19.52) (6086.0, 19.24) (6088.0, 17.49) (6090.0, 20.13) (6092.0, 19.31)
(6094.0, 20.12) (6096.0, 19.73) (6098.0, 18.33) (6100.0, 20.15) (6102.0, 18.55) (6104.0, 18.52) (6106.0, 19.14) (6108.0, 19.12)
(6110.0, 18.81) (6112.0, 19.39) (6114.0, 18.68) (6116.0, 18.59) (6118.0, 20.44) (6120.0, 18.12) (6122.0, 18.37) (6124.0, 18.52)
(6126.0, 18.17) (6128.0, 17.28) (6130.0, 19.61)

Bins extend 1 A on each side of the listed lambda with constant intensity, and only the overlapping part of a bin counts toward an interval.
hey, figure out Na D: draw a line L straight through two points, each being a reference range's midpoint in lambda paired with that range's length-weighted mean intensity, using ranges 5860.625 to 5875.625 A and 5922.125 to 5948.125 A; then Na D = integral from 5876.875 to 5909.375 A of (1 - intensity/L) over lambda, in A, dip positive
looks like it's 1.6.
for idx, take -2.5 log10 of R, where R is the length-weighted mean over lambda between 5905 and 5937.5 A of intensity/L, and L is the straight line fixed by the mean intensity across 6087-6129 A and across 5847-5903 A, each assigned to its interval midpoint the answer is 0.01 mag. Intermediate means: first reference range 19.2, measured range 19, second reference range 18.9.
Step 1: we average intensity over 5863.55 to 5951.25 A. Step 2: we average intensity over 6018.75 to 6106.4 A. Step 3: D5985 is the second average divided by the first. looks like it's 1.01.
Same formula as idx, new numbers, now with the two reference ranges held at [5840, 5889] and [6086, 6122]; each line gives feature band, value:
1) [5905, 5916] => 0.01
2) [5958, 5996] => 0.02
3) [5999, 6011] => 0.02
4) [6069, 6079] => 0.00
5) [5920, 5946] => 0.03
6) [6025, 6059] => -0.02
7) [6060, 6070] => -0.03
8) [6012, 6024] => 0.04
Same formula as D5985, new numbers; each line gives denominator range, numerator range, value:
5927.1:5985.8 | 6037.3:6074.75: 1.02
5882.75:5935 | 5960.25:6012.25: 1.03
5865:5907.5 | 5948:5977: 1.00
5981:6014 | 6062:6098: 1.03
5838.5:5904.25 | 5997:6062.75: 1.00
